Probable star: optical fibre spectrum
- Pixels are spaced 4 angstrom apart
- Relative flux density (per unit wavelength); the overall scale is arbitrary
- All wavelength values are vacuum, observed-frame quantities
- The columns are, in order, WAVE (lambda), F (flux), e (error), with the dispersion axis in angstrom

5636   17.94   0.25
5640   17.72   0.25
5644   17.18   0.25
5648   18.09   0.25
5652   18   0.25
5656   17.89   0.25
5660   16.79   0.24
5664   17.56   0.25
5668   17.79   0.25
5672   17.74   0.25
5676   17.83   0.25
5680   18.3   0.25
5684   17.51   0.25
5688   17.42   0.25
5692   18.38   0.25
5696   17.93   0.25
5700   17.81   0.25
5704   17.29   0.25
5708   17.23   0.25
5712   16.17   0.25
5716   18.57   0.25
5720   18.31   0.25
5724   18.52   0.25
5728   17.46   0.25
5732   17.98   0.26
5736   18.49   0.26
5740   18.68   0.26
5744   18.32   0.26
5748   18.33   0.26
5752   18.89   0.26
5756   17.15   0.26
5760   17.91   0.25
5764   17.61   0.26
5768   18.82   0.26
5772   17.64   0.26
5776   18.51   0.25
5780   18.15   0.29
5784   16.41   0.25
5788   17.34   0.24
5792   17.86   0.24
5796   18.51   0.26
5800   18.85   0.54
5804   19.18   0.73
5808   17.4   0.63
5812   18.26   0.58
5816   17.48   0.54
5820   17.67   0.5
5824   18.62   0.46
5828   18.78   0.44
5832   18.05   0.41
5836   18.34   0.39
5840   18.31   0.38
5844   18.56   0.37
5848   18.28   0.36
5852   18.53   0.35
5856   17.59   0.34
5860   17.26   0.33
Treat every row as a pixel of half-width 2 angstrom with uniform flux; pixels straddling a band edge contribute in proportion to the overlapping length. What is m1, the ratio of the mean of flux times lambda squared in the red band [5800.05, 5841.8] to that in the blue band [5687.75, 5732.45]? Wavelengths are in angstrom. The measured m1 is 1.07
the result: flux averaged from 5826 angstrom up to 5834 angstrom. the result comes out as 18.4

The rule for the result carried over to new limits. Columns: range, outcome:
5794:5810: 18.5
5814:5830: 18.1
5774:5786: 17.7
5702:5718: 17.3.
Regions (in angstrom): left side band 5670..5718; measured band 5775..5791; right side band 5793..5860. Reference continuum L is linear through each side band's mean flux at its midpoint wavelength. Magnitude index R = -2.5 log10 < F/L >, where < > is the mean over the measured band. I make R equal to 0.03 mag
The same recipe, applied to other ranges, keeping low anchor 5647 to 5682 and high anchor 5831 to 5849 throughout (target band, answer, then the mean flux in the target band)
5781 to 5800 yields 0.028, 17.7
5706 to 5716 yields 0.052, 17.1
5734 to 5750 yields -0.026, 18.5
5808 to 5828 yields 0.014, 18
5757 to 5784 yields 0.010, 17.9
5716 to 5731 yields -0.012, 18.2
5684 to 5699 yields 0.000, 17.9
